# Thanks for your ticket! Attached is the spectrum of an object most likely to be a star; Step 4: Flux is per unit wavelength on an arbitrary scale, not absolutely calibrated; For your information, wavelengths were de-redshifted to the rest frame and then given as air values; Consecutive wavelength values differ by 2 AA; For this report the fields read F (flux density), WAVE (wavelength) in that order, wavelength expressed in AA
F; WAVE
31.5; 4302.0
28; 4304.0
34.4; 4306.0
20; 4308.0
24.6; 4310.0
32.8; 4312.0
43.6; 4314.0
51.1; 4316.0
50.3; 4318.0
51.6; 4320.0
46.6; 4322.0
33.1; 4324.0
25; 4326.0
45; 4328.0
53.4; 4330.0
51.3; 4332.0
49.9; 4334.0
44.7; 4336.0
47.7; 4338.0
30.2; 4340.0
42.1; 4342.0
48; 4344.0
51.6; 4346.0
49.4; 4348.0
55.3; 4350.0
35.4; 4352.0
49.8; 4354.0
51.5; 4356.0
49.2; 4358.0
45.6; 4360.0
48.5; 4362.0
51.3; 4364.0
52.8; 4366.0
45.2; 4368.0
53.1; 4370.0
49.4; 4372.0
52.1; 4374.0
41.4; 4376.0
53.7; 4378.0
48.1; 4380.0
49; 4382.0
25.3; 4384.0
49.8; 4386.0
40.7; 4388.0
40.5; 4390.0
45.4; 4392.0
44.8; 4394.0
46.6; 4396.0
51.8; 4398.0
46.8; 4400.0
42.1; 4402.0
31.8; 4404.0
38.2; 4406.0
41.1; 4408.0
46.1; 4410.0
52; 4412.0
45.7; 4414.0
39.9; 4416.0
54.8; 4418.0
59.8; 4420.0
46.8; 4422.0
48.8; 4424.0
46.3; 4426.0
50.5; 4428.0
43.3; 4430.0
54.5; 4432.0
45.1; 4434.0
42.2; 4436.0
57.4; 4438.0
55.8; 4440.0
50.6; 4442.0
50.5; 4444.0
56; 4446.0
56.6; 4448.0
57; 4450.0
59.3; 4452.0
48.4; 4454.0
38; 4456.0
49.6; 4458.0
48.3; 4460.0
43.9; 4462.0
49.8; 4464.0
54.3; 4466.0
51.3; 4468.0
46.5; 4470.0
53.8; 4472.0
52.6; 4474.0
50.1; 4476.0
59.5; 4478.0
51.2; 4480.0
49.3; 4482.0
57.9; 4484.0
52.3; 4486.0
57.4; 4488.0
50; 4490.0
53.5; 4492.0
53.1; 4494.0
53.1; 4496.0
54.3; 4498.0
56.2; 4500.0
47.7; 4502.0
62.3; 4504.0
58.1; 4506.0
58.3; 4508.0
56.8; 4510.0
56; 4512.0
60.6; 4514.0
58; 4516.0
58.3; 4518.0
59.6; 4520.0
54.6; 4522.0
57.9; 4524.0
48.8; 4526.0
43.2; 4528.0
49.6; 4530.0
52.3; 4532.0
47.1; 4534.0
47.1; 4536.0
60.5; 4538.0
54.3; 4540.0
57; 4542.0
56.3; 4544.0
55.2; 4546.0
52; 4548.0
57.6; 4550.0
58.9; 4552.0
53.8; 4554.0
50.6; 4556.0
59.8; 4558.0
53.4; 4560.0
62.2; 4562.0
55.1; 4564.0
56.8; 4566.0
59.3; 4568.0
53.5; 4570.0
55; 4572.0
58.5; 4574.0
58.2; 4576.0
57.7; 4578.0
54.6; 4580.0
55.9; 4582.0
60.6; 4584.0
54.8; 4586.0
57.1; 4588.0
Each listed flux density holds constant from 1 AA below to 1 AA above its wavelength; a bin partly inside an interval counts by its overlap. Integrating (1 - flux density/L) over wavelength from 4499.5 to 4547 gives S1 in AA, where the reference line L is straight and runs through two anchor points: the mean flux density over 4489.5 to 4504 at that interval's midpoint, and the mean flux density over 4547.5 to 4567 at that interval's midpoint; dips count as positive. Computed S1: -0.3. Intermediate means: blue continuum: 53.3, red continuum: 56.1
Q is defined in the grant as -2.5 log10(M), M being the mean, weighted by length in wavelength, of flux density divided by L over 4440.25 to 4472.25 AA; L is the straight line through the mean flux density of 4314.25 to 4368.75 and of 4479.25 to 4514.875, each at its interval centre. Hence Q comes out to 0.037 mag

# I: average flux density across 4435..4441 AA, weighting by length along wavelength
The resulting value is 51.8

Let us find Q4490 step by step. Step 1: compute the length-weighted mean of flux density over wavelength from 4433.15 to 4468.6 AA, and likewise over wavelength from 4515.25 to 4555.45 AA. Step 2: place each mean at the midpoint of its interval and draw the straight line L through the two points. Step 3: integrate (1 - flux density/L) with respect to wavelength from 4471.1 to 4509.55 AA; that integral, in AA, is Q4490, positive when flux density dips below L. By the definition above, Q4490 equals -1.4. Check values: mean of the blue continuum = 50.8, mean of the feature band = 54.3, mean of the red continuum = 54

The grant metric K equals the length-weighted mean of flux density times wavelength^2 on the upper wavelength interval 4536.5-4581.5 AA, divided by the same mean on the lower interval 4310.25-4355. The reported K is 1.4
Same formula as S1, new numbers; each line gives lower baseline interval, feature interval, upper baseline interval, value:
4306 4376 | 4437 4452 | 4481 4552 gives -1.4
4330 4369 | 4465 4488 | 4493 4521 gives 0.8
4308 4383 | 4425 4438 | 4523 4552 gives 0.3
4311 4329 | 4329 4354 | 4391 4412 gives -2.4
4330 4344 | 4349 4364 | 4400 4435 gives -0.9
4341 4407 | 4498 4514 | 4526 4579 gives -1.3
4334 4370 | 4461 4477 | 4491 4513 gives 1.0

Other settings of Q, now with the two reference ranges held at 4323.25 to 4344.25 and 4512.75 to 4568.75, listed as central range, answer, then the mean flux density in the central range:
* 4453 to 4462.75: 0.099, 45.7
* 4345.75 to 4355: -0.103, 48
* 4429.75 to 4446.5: -0.041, 50.8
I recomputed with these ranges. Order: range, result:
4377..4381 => 50.9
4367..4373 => 49.2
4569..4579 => 56.6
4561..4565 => 58.7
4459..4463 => 46.1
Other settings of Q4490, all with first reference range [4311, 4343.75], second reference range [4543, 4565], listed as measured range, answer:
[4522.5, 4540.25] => 1.1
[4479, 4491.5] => -0.2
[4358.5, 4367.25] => -0.7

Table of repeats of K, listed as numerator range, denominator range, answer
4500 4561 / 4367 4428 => 1.27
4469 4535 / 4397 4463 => 1.15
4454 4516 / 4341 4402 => 1.18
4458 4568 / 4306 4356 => 1.36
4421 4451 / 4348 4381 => 1.07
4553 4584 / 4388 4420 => 1.35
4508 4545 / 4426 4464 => 1.12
